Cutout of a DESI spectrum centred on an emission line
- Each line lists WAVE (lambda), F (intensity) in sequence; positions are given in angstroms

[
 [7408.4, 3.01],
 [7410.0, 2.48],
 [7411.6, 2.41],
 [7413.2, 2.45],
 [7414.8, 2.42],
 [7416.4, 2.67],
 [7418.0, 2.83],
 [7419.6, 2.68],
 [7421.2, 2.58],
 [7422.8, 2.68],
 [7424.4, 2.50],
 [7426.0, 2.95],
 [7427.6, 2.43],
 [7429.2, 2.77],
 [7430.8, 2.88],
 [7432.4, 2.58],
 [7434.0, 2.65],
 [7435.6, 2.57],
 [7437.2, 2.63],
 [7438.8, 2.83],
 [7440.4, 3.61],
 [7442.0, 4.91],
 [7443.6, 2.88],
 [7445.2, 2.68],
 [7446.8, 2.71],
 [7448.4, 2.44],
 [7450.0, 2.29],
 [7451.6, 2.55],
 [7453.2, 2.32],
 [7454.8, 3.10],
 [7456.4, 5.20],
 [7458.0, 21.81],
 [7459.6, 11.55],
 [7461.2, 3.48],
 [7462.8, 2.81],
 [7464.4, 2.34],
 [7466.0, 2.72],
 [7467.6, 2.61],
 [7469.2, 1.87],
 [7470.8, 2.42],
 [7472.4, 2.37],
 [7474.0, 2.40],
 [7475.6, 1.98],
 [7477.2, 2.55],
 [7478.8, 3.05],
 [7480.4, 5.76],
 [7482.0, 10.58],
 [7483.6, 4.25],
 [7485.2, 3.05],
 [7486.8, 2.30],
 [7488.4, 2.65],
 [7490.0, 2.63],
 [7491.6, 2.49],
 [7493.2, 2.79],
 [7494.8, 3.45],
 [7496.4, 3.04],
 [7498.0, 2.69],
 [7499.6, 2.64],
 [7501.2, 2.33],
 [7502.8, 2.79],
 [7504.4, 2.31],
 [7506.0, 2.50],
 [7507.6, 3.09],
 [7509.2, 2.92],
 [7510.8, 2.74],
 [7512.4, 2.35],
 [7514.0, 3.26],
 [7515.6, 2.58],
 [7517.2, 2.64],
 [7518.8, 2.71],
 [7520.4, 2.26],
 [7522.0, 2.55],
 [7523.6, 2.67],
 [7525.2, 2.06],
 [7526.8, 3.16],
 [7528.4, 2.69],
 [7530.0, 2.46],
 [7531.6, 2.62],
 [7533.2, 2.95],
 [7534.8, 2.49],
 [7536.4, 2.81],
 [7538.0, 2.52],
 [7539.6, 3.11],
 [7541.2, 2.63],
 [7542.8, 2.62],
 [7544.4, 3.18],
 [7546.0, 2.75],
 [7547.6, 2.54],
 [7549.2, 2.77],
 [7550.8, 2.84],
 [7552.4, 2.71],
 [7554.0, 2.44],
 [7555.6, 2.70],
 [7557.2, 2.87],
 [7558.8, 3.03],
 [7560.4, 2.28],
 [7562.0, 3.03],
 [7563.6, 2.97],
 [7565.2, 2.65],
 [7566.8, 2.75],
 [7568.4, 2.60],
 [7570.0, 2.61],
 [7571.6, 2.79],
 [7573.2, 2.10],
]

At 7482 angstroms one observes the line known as [N II]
